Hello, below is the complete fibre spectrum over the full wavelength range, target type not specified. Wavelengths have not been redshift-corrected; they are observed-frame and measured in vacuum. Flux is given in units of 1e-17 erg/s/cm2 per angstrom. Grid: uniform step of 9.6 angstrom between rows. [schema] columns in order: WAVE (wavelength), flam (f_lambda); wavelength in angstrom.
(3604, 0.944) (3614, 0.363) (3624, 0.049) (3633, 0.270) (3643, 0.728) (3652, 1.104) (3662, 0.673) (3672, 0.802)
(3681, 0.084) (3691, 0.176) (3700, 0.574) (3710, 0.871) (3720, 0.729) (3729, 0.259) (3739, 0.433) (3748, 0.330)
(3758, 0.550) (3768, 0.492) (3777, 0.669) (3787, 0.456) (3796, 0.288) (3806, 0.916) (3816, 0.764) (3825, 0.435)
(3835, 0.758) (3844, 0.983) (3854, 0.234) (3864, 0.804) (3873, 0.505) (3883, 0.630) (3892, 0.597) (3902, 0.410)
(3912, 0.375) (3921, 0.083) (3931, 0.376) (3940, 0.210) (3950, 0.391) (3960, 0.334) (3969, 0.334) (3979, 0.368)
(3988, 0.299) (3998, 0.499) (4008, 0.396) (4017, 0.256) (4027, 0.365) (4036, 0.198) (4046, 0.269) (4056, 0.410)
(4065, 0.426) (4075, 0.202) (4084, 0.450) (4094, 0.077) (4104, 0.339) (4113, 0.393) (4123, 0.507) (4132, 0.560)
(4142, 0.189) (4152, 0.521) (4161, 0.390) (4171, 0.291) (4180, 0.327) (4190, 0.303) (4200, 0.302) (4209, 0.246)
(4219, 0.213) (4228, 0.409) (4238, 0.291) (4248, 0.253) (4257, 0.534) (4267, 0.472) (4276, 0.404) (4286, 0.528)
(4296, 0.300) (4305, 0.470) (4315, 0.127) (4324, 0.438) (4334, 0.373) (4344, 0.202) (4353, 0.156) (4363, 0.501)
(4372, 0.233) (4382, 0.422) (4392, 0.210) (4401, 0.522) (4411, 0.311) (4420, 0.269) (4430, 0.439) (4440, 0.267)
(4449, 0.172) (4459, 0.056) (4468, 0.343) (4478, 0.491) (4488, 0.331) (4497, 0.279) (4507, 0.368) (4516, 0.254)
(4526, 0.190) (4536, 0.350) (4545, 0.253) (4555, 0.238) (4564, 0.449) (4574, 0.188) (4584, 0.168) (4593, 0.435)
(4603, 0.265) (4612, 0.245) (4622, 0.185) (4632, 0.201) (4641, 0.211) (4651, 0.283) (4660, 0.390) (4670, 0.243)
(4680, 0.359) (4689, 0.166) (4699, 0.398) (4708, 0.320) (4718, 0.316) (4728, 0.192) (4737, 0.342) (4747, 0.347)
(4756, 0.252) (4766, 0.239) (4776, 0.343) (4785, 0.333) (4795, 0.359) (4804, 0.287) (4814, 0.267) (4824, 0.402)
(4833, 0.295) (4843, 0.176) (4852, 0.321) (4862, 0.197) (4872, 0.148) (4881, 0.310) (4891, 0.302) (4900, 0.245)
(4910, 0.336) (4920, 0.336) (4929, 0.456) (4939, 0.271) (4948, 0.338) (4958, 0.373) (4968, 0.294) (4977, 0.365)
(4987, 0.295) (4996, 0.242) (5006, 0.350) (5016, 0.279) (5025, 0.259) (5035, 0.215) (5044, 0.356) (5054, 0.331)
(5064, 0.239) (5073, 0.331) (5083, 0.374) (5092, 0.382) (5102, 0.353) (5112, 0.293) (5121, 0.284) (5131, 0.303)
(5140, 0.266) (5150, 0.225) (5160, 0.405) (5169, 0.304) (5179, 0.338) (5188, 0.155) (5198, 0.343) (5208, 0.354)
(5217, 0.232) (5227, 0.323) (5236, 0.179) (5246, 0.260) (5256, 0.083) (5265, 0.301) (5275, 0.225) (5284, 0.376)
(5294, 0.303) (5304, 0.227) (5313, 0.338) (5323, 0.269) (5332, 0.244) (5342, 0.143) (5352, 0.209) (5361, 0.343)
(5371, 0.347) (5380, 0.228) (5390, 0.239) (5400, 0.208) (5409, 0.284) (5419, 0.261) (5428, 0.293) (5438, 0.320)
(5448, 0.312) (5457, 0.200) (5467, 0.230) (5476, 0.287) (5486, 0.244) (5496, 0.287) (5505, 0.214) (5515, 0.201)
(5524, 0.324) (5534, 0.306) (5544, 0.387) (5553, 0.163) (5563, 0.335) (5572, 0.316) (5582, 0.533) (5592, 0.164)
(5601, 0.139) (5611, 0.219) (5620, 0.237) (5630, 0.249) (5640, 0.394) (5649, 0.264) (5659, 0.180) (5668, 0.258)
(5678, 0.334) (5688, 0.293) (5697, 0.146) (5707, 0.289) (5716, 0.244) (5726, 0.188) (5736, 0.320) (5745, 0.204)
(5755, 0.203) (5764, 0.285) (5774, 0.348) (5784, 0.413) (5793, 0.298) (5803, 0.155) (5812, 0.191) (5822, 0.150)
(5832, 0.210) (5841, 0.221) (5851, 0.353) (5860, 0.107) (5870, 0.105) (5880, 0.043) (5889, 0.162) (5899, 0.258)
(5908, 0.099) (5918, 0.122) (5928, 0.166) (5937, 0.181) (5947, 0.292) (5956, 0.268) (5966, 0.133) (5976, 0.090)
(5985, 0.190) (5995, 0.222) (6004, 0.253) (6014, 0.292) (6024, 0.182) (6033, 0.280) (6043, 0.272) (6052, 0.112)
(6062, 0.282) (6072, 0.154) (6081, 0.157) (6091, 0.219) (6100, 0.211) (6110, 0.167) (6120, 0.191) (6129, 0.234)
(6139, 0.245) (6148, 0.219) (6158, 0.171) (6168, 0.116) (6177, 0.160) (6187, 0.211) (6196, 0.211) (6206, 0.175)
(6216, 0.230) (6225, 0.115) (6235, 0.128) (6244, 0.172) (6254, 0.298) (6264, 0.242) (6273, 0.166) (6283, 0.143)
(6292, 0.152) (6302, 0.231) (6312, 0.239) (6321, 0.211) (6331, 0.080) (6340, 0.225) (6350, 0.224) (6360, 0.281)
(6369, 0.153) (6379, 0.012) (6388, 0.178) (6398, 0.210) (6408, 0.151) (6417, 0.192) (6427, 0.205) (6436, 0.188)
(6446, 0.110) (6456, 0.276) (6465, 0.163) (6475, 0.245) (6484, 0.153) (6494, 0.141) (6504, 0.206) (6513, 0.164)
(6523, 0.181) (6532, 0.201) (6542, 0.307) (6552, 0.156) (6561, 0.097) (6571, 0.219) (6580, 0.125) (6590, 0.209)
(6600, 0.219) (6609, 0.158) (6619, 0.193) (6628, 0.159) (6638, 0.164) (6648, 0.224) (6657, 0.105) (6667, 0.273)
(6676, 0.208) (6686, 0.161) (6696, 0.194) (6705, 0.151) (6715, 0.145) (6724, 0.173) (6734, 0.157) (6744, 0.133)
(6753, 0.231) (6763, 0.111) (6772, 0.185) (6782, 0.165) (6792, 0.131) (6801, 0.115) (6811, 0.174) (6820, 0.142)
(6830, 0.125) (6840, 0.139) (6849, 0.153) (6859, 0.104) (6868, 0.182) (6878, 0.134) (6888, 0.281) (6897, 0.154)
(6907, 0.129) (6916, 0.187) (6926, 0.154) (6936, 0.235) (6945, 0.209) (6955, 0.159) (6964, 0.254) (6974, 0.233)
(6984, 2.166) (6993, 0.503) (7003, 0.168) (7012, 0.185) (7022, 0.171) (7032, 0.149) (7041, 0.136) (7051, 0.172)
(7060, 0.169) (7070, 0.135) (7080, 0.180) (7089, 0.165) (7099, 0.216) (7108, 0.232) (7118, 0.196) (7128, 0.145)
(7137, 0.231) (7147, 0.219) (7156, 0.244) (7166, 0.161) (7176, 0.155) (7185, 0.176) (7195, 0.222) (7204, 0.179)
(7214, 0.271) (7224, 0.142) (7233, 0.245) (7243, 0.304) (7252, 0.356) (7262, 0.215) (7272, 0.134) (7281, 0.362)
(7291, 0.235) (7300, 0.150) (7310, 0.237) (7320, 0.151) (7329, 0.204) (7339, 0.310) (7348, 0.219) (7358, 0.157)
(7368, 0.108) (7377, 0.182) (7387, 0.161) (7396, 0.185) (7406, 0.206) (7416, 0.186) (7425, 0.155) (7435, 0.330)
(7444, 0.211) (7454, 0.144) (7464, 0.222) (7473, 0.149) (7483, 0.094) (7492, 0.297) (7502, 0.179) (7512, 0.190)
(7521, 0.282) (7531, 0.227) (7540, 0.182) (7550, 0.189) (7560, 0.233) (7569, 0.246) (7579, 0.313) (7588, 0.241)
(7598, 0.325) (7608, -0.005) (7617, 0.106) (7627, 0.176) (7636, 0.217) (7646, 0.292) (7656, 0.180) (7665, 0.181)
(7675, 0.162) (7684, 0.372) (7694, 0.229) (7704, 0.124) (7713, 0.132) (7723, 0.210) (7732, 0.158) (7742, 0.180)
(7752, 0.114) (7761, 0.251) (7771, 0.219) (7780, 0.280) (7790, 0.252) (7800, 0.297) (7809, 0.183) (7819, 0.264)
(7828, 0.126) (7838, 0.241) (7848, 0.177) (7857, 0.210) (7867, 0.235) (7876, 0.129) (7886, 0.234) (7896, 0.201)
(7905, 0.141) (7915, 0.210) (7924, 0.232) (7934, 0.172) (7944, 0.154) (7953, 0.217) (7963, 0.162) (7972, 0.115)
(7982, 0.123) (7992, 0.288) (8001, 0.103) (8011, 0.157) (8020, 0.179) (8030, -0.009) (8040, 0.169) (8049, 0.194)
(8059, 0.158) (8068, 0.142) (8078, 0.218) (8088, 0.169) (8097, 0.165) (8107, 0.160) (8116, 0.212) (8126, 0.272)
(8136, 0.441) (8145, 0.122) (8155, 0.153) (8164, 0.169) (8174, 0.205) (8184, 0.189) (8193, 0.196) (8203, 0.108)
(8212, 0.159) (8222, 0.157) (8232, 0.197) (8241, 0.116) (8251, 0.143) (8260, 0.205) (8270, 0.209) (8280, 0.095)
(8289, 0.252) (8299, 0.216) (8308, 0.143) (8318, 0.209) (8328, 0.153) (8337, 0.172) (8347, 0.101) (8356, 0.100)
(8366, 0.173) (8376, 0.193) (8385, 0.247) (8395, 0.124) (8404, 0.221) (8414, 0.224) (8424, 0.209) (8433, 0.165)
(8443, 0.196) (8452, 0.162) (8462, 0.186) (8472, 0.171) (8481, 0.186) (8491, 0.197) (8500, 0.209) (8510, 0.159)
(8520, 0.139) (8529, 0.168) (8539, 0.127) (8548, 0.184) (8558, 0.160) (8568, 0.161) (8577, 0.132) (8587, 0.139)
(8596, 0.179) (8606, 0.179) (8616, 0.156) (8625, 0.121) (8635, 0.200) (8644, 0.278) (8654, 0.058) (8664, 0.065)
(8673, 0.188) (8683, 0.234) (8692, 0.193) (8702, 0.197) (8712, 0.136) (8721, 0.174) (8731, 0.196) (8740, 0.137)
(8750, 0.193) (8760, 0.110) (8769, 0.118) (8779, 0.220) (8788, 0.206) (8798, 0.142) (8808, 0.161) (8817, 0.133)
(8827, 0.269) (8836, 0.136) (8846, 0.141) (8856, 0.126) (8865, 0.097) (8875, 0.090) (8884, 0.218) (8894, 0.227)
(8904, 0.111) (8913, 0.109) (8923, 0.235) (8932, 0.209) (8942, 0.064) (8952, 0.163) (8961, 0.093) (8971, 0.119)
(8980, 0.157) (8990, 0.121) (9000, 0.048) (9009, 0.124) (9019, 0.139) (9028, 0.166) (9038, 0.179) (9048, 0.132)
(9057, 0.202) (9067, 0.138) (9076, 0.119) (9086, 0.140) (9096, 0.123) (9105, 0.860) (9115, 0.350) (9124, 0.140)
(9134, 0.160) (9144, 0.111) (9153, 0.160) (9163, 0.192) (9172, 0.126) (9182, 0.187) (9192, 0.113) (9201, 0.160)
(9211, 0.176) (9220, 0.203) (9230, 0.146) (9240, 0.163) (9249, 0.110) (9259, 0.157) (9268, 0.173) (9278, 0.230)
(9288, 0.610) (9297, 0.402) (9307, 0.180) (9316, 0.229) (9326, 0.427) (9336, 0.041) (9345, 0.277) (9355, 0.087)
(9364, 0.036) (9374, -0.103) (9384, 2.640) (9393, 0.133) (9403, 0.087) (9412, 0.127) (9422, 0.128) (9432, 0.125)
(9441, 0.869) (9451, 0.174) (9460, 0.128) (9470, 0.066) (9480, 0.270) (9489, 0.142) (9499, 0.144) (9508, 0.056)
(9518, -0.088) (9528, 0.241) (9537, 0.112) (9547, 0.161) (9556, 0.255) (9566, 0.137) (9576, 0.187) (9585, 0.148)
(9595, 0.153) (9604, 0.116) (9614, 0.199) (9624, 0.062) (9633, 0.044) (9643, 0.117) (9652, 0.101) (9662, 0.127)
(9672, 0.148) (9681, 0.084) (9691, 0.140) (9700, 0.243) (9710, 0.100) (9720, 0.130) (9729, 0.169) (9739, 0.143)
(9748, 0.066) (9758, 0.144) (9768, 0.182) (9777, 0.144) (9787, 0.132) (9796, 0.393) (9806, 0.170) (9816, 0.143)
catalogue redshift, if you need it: 0.87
